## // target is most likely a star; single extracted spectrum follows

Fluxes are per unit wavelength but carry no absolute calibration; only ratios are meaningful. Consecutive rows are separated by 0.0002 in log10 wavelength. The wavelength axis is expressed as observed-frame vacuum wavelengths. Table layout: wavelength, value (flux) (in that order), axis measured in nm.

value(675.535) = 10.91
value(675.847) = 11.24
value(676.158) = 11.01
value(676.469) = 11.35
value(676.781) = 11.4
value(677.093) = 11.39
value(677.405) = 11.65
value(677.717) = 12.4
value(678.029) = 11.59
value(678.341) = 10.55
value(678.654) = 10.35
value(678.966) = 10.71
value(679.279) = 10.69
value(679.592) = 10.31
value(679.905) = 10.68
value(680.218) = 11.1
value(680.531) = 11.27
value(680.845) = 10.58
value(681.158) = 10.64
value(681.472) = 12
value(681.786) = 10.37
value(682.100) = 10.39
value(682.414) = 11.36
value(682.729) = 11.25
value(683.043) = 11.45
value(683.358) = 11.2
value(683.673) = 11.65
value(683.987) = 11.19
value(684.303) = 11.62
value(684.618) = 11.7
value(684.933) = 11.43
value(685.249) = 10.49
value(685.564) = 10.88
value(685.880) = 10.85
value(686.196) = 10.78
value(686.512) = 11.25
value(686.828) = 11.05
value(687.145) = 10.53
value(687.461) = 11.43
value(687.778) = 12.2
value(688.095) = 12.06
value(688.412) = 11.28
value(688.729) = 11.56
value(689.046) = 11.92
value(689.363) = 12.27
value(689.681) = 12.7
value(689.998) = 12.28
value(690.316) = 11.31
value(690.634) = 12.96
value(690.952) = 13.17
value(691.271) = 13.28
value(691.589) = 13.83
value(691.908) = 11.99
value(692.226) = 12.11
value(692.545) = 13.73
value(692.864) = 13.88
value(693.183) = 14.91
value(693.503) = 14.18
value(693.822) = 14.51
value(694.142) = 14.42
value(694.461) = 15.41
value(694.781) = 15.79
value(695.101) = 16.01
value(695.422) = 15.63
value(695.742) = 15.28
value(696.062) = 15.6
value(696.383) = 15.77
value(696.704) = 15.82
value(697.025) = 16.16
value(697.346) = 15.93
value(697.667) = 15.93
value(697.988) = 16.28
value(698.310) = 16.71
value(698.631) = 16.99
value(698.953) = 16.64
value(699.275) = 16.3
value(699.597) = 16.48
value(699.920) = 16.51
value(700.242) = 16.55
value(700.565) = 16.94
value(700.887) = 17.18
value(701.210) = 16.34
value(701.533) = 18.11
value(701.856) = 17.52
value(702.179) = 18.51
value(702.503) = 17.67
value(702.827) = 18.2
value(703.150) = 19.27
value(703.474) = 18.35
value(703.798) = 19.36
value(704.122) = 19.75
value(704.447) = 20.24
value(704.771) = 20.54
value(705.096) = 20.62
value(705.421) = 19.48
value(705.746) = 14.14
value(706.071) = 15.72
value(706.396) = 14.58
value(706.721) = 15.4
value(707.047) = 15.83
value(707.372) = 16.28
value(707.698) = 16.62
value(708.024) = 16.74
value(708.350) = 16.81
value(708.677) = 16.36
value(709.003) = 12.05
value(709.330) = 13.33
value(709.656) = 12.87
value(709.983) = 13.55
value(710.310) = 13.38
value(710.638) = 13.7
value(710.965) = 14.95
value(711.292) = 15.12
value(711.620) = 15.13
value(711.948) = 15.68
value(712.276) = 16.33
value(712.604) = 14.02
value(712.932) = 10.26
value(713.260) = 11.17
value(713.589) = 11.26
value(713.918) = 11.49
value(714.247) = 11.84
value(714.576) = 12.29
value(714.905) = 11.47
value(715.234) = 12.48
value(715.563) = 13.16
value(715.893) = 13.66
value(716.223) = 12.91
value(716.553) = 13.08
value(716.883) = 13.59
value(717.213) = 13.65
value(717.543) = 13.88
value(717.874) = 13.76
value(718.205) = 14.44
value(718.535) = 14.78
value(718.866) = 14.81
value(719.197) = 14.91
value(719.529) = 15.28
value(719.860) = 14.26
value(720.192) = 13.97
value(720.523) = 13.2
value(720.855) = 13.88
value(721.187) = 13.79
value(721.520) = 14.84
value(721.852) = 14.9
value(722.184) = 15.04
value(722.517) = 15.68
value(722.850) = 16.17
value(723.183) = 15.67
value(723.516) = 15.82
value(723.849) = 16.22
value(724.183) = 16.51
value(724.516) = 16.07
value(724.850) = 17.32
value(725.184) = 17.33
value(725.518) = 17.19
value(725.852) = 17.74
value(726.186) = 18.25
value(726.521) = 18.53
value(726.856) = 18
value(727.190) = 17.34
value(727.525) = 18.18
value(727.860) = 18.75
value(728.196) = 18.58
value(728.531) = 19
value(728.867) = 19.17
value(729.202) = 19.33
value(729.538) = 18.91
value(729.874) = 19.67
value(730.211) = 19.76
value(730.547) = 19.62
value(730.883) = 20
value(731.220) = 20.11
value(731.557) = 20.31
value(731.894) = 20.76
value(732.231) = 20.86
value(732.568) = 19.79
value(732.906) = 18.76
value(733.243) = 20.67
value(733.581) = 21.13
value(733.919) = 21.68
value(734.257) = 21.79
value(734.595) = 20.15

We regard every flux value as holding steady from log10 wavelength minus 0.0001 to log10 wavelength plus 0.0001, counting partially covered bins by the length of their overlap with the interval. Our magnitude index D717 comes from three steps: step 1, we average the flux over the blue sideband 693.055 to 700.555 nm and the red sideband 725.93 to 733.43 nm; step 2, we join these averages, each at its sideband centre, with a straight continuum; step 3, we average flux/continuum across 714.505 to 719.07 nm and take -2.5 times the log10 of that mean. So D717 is 0.311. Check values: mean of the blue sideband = 15.8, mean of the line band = 13.5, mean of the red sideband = 19.3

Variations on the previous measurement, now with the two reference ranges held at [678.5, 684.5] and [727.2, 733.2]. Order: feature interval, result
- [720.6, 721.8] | 0.25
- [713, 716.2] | 0.36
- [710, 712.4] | 0.10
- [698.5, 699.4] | -0.19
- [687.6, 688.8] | 0.03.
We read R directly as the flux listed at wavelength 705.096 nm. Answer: 20.62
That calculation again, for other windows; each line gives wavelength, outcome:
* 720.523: 13.2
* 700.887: 17.18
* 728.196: 18.58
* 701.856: 17.52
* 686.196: 10.78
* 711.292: 15.12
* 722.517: 15.68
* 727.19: 17.34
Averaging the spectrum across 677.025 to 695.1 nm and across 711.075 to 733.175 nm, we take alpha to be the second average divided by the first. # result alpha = 1.33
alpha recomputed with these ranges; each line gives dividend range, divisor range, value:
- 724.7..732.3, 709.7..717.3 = 1.43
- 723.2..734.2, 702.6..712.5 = 1.15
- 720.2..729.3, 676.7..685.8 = 1.50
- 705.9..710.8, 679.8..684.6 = 1.34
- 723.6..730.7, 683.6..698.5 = 1.37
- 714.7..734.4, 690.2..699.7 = 1.13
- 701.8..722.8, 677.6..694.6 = 1.27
